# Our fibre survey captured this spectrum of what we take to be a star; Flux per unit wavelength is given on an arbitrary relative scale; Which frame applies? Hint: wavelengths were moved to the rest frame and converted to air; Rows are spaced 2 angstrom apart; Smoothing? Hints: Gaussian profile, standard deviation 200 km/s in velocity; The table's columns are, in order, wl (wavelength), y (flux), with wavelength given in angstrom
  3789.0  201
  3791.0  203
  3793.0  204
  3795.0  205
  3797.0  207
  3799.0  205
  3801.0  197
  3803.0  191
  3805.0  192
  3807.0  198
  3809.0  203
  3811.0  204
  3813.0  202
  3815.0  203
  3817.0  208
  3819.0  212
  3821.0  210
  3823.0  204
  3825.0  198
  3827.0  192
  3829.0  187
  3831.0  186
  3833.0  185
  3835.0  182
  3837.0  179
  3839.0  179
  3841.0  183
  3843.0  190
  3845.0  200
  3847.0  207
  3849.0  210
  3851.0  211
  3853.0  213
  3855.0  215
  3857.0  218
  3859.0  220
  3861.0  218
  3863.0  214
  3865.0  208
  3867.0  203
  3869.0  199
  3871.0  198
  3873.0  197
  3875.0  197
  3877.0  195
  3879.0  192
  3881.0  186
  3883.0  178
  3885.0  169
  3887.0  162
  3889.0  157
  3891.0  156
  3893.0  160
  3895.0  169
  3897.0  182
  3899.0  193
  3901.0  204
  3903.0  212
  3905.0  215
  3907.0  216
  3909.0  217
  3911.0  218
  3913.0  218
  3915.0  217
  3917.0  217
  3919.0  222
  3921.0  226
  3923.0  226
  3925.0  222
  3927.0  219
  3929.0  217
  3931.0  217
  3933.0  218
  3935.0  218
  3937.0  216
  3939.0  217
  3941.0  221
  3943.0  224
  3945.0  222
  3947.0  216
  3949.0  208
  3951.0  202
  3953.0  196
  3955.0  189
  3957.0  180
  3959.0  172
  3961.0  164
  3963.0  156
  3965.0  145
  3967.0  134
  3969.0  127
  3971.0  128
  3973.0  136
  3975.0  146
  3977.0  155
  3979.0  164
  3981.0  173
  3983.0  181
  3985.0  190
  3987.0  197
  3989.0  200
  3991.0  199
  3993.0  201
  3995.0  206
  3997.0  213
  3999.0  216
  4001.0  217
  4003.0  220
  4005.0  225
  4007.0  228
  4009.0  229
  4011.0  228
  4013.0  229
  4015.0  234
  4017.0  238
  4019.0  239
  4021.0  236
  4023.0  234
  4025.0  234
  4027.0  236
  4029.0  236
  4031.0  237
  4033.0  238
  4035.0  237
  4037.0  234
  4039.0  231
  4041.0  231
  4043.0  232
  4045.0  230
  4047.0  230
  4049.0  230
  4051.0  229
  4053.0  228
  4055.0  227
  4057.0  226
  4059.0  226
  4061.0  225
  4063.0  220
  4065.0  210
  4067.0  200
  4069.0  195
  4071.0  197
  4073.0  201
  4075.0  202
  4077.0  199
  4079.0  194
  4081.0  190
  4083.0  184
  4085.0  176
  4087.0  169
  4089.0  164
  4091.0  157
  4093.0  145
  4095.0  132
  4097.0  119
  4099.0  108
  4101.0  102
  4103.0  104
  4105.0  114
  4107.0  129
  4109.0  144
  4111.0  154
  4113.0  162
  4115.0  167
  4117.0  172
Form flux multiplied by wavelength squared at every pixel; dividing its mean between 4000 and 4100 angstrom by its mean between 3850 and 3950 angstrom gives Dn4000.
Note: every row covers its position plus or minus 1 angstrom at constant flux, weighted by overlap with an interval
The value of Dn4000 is 1.10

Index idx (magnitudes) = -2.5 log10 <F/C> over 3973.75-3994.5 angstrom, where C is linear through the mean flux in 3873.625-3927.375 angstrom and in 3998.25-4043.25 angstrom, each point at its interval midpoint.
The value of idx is 0.22 mag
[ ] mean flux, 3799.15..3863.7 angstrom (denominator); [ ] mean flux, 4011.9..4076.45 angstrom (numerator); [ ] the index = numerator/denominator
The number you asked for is 1.13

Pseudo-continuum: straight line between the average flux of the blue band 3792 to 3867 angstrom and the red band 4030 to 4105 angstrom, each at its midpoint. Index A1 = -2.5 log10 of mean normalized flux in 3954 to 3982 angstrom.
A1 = 0.26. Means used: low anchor 201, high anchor 195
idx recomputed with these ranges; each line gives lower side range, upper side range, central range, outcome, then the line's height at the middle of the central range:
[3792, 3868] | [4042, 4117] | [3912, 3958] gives -0.11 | 193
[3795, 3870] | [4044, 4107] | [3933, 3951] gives -0.12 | 193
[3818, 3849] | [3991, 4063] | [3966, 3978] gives 0.50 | 218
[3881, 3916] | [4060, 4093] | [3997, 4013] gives -0.17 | 191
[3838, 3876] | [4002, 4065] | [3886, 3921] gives 0.08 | 211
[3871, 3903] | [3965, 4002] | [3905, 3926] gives -0.22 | 180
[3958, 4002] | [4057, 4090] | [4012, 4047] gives -0.25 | 186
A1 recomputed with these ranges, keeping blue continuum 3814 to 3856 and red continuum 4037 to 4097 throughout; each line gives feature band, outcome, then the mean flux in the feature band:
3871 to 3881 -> 0.022 mag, 195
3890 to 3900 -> 0.158 mag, 172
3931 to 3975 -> 0.084 mag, 185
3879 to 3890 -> 0.154 mag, 172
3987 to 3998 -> -0.014 mag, 203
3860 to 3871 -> -0.049 mag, 207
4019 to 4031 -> -0.172 mag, 236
